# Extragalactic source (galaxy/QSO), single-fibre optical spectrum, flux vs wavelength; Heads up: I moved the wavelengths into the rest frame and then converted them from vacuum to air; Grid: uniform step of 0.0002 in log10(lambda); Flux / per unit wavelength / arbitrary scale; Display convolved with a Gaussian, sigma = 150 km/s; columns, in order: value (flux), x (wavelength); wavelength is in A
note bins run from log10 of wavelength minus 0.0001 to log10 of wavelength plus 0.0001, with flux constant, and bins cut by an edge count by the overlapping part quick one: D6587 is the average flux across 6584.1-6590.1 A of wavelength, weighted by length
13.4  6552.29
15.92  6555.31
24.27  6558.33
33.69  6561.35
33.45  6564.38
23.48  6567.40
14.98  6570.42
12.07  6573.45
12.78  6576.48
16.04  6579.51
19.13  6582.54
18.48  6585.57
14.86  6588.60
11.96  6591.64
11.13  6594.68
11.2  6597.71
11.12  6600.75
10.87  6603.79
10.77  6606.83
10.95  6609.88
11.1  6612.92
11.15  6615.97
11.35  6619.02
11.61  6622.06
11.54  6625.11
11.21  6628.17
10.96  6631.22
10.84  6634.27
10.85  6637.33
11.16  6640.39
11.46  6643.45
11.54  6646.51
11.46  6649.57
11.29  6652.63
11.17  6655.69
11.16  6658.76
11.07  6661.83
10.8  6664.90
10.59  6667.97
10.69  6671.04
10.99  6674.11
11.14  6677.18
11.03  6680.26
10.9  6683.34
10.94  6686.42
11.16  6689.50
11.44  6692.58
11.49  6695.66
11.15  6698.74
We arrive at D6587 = 16.7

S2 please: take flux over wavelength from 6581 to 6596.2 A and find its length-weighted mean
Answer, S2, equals 15.1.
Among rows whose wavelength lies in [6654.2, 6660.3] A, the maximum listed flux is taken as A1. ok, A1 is 11.17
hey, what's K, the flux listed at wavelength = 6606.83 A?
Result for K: 10.77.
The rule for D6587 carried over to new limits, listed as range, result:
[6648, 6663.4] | 11.2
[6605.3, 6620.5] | 11.1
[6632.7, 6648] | 11.2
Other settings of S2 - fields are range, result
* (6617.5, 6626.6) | 11.5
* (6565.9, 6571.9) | 19.3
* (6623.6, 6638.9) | 11.1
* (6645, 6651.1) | 11.5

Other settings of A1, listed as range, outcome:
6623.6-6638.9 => 11.54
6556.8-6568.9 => 33.69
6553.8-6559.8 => 24.27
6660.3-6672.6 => 11.07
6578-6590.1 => 19.13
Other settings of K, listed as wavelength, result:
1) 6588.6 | 14.86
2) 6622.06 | 11.61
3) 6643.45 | 11.46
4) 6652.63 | 11.29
